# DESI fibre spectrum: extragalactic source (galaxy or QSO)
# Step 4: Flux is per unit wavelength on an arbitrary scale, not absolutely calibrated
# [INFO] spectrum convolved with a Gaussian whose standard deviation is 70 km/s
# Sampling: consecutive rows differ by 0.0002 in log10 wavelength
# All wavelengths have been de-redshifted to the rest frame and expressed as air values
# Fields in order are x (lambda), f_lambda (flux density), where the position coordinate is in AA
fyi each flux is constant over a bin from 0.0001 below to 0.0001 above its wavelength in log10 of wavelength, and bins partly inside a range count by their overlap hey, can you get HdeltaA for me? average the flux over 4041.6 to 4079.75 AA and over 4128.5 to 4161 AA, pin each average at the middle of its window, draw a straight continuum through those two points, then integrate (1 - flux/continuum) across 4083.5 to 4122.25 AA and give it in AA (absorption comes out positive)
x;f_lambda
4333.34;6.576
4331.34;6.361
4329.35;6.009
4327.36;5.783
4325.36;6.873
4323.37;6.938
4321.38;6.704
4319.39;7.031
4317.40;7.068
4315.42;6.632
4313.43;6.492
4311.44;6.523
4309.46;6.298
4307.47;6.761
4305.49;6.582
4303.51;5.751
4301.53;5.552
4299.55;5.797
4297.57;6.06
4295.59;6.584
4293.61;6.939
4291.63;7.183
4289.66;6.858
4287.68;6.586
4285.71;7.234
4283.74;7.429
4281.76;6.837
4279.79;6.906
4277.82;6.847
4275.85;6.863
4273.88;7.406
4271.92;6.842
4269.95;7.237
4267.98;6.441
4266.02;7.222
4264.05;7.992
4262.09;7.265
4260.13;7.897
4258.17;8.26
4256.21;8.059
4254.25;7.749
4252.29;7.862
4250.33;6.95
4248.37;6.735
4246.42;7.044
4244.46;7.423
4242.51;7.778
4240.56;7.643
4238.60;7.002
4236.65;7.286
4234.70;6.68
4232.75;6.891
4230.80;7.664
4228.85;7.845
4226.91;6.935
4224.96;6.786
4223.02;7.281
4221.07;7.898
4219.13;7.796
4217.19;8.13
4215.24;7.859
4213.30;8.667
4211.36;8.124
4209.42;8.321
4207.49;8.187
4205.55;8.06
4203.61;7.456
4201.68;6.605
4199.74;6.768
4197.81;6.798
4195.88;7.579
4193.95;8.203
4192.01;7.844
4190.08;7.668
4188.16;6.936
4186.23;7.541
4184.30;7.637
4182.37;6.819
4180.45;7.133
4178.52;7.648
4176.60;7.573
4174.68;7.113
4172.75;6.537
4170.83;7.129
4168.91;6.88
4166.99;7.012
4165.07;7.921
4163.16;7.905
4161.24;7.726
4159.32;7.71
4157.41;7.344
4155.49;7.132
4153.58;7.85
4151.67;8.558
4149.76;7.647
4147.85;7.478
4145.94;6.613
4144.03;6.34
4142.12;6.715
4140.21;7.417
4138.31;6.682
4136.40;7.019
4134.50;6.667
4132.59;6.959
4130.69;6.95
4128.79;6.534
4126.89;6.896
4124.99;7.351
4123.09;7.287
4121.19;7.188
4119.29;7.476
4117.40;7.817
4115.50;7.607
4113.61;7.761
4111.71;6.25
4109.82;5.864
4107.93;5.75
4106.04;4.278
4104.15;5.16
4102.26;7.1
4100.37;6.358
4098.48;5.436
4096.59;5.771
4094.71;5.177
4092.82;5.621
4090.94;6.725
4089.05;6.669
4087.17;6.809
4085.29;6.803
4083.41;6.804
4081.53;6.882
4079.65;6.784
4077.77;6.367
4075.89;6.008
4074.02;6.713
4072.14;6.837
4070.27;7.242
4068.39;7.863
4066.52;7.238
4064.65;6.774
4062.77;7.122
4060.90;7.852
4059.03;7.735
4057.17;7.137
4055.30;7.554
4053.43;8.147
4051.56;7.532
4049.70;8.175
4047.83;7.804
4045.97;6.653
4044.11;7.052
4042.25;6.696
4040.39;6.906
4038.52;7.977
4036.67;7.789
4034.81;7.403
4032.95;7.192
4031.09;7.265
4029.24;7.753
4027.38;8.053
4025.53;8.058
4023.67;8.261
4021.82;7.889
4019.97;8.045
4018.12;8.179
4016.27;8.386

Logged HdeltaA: 4.3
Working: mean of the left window 7.22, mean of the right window 7.18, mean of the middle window 6.39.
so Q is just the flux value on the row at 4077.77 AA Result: 6.367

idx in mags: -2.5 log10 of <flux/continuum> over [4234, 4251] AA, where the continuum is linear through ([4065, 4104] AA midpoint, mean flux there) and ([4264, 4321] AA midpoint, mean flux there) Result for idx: -0.08 mag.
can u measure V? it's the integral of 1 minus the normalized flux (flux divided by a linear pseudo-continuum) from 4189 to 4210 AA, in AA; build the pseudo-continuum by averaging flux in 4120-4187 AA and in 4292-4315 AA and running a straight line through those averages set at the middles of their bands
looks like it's -1.88 AA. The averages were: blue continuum 7.23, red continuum 6.33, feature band 7.58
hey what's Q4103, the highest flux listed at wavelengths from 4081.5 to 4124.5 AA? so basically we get 7.817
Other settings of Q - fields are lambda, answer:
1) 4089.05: 6.669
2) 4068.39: 7.863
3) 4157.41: 7.344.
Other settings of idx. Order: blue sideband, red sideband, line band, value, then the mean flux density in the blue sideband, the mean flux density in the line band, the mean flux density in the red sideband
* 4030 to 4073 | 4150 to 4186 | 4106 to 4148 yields 0.084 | 7.39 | 6.86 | 7.43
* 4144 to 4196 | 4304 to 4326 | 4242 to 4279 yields -0.058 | 7.43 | 7.35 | 6.7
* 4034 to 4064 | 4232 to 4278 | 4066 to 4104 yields 0.143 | 7.46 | 6.52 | 7.32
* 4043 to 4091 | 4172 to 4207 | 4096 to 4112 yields 0.243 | 7.13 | 5.75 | 7.34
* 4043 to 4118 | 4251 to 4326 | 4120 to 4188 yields -0.061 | 6.77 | 7.22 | 6.93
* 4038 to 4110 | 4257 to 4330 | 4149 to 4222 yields -0.120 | 6.75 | 7.57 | 6.81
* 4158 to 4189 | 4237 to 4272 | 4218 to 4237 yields 0.011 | 7.33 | 7.32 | 7.42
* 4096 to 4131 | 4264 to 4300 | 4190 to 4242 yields -0.119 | 6.57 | 7.55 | 6.9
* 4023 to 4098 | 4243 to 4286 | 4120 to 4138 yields 0.031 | 7.11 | 6.98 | 7.3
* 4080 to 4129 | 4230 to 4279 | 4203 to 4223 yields -0.133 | 6.52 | 8.02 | 7.32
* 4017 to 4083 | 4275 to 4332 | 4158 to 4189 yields -0.048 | 7.39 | 7.33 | 6.6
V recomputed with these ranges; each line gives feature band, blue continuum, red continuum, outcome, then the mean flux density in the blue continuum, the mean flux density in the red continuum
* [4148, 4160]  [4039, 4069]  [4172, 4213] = -0.4 AA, 7.39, 7.48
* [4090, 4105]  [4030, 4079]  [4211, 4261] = 2.9 AA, 7.27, 7.54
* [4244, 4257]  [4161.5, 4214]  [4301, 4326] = -0.7 AA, 7.48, 6.57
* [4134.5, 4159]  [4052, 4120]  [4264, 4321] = -1.8 AA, 6.71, 6.74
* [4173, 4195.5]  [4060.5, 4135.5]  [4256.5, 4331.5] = -2.4 AA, 6.66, 6.81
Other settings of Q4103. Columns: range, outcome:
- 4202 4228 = 8.667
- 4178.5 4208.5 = 8.203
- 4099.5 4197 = 8.558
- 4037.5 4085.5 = 8.175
